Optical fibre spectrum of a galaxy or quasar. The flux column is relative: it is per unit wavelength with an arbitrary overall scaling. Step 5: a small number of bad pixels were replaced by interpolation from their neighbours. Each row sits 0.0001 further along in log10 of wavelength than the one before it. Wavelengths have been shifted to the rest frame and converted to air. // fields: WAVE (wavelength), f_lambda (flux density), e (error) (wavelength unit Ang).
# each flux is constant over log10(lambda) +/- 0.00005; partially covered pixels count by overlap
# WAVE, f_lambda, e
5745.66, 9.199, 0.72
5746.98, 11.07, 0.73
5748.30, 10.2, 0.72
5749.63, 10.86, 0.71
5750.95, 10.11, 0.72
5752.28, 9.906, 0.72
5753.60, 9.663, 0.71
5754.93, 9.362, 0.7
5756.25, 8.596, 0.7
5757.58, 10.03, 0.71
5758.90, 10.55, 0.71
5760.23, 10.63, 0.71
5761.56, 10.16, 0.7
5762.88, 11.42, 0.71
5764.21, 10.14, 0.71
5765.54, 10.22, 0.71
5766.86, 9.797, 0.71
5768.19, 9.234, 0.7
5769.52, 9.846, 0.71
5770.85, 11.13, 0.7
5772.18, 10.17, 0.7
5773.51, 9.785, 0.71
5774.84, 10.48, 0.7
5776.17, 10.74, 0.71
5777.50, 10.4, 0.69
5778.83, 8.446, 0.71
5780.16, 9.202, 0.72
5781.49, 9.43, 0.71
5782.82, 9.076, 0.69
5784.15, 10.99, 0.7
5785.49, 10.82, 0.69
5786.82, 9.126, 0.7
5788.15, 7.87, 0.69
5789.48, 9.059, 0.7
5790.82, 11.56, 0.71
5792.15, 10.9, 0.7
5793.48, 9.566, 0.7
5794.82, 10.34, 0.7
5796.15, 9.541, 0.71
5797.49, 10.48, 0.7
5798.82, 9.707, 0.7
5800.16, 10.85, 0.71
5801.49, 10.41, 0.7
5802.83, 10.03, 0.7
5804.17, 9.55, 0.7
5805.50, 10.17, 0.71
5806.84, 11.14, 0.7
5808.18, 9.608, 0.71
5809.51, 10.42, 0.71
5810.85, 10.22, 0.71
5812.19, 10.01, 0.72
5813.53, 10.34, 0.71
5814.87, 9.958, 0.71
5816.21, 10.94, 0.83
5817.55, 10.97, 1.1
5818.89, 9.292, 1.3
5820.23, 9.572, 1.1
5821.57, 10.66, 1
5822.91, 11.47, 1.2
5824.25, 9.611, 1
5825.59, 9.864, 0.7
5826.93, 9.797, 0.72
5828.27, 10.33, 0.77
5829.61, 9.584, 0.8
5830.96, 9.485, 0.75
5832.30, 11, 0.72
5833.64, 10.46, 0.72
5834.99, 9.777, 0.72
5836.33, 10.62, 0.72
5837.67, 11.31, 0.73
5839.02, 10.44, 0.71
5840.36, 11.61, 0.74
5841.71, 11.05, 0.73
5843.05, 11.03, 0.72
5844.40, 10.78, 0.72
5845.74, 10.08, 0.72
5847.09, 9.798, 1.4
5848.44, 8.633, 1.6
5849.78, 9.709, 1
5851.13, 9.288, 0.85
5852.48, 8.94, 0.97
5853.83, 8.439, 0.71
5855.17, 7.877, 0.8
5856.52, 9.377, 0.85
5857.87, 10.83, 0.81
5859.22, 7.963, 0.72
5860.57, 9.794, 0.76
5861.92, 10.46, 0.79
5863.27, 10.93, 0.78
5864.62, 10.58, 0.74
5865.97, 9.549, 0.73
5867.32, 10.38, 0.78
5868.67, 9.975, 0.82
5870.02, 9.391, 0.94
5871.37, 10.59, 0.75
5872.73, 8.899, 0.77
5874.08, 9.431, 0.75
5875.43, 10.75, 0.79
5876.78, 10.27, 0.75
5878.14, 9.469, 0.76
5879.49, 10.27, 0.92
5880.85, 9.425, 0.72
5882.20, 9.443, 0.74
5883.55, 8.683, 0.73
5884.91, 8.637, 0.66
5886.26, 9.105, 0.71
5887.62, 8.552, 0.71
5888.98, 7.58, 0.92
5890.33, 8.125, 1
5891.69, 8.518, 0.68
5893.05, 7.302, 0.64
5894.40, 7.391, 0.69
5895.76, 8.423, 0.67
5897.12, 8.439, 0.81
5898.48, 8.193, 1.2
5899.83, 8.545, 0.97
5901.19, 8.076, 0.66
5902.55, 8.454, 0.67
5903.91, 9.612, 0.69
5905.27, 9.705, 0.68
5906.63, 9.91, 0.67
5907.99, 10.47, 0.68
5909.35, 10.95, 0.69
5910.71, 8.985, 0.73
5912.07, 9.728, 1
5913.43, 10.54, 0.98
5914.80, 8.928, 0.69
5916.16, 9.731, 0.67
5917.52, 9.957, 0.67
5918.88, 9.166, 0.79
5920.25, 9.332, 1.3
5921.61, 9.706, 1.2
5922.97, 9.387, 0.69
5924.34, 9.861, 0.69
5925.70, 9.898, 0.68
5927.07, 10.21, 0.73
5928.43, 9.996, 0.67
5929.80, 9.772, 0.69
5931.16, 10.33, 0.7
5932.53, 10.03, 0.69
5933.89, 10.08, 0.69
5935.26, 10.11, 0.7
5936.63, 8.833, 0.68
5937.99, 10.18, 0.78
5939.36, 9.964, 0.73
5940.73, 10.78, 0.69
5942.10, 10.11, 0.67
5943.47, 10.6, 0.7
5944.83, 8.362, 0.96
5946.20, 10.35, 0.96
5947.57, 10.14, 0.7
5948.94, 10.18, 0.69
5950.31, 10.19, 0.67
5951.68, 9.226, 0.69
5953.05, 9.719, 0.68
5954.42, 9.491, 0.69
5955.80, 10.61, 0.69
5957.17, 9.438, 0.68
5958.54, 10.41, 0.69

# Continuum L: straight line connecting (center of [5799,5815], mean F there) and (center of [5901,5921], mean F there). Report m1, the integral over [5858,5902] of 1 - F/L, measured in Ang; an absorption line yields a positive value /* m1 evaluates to 2.8 Ang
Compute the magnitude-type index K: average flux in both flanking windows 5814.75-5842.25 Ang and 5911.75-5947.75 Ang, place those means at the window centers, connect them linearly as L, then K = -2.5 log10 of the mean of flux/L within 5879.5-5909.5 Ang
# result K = 0.14 mag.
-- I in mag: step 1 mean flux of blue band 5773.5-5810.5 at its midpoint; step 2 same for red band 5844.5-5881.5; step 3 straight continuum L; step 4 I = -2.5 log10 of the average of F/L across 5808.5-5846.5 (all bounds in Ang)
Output -0.06 mag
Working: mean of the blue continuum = 10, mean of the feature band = 10.4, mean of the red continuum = 9.69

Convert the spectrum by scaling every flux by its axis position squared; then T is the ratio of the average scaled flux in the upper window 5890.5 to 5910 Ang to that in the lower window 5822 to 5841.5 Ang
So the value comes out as 0.9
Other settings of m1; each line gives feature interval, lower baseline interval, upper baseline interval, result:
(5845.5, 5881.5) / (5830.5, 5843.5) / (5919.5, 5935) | 2.7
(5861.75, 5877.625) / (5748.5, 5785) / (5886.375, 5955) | -0.7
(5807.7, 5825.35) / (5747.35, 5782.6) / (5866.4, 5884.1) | -0.6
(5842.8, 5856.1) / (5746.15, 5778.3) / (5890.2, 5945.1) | 0.5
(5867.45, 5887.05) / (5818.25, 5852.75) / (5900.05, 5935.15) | 0.6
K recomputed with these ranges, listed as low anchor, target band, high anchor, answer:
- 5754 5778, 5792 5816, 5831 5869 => -0.01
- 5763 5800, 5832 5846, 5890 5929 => -0.12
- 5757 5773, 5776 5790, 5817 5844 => 0.09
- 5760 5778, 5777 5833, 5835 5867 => 0.01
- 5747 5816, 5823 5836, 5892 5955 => -0.02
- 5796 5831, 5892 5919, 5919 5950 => 0.10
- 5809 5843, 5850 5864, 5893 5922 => 0.06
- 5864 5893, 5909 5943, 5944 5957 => -0.02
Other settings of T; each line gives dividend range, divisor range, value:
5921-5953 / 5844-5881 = 1.05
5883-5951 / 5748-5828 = 0.98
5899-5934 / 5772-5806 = 1.01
